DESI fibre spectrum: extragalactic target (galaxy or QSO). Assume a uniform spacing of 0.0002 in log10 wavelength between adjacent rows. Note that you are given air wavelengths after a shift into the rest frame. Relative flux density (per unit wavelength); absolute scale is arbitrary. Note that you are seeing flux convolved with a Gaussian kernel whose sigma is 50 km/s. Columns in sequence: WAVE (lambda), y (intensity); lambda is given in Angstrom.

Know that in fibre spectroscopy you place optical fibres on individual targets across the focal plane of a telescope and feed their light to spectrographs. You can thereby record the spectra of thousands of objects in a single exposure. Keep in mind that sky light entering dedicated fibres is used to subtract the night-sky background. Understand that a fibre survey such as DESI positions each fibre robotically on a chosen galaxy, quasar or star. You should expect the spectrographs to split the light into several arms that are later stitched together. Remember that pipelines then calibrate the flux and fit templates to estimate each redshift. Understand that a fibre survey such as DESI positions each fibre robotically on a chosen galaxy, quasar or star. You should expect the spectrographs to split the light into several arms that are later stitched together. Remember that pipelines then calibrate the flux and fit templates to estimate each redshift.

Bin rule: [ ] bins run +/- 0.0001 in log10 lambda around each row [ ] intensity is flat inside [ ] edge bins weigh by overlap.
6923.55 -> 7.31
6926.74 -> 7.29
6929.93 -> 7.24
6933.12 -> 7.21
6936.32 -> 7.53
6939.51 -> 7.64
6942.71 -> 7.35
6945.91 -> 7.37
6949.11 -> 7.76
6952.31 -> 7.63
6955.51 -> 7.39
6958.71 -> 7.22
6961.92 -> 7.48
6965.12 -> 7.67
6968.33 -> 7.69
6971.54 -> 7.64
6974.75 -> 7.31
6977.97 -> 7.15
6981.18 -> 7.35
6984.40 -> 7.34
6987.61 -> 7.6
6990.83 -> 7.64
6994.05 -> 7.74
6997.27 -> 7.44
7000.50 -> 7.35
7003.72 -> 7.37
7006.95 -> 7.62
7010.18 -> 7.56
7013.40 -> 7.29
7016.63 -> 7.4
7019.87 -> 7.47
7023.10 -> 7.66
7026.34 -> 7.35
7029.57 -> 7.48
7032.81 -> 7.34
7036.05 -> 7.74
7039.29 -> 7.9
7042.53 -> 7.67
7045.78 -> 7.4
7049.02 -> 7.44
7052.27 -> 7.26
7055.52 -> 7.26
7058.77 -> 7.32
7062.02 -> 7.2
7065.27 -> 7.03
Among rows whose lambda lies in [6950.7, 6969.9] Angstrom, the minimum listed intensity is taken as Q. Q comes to 7.22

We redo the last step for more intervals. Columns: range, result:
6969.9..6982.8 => 7.15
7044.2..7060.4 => 7.26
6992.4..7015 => 7.29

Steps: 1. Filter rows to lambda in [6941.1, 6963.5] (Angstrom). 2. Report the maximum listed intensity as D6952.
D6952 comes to 7.76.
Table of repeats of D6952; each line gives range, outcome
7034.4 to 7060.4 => 7.9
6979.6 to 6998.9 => 7.74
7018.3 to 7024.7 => 7.66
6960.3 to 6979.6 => 7.69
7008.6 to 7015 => 7.56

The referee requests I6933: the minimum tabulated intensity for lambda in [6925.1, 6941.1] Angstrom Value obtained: 7.21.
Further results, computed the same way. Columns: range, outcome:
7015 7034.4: 7.34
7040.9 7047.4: 7.4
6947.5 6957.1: 7.39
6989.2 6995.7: 7.64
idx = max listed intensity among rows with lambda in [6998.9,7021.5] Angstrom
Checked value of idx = 7.62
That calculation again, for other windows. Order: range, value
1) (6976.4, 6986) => 7.35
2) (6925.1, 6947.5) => 7.64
